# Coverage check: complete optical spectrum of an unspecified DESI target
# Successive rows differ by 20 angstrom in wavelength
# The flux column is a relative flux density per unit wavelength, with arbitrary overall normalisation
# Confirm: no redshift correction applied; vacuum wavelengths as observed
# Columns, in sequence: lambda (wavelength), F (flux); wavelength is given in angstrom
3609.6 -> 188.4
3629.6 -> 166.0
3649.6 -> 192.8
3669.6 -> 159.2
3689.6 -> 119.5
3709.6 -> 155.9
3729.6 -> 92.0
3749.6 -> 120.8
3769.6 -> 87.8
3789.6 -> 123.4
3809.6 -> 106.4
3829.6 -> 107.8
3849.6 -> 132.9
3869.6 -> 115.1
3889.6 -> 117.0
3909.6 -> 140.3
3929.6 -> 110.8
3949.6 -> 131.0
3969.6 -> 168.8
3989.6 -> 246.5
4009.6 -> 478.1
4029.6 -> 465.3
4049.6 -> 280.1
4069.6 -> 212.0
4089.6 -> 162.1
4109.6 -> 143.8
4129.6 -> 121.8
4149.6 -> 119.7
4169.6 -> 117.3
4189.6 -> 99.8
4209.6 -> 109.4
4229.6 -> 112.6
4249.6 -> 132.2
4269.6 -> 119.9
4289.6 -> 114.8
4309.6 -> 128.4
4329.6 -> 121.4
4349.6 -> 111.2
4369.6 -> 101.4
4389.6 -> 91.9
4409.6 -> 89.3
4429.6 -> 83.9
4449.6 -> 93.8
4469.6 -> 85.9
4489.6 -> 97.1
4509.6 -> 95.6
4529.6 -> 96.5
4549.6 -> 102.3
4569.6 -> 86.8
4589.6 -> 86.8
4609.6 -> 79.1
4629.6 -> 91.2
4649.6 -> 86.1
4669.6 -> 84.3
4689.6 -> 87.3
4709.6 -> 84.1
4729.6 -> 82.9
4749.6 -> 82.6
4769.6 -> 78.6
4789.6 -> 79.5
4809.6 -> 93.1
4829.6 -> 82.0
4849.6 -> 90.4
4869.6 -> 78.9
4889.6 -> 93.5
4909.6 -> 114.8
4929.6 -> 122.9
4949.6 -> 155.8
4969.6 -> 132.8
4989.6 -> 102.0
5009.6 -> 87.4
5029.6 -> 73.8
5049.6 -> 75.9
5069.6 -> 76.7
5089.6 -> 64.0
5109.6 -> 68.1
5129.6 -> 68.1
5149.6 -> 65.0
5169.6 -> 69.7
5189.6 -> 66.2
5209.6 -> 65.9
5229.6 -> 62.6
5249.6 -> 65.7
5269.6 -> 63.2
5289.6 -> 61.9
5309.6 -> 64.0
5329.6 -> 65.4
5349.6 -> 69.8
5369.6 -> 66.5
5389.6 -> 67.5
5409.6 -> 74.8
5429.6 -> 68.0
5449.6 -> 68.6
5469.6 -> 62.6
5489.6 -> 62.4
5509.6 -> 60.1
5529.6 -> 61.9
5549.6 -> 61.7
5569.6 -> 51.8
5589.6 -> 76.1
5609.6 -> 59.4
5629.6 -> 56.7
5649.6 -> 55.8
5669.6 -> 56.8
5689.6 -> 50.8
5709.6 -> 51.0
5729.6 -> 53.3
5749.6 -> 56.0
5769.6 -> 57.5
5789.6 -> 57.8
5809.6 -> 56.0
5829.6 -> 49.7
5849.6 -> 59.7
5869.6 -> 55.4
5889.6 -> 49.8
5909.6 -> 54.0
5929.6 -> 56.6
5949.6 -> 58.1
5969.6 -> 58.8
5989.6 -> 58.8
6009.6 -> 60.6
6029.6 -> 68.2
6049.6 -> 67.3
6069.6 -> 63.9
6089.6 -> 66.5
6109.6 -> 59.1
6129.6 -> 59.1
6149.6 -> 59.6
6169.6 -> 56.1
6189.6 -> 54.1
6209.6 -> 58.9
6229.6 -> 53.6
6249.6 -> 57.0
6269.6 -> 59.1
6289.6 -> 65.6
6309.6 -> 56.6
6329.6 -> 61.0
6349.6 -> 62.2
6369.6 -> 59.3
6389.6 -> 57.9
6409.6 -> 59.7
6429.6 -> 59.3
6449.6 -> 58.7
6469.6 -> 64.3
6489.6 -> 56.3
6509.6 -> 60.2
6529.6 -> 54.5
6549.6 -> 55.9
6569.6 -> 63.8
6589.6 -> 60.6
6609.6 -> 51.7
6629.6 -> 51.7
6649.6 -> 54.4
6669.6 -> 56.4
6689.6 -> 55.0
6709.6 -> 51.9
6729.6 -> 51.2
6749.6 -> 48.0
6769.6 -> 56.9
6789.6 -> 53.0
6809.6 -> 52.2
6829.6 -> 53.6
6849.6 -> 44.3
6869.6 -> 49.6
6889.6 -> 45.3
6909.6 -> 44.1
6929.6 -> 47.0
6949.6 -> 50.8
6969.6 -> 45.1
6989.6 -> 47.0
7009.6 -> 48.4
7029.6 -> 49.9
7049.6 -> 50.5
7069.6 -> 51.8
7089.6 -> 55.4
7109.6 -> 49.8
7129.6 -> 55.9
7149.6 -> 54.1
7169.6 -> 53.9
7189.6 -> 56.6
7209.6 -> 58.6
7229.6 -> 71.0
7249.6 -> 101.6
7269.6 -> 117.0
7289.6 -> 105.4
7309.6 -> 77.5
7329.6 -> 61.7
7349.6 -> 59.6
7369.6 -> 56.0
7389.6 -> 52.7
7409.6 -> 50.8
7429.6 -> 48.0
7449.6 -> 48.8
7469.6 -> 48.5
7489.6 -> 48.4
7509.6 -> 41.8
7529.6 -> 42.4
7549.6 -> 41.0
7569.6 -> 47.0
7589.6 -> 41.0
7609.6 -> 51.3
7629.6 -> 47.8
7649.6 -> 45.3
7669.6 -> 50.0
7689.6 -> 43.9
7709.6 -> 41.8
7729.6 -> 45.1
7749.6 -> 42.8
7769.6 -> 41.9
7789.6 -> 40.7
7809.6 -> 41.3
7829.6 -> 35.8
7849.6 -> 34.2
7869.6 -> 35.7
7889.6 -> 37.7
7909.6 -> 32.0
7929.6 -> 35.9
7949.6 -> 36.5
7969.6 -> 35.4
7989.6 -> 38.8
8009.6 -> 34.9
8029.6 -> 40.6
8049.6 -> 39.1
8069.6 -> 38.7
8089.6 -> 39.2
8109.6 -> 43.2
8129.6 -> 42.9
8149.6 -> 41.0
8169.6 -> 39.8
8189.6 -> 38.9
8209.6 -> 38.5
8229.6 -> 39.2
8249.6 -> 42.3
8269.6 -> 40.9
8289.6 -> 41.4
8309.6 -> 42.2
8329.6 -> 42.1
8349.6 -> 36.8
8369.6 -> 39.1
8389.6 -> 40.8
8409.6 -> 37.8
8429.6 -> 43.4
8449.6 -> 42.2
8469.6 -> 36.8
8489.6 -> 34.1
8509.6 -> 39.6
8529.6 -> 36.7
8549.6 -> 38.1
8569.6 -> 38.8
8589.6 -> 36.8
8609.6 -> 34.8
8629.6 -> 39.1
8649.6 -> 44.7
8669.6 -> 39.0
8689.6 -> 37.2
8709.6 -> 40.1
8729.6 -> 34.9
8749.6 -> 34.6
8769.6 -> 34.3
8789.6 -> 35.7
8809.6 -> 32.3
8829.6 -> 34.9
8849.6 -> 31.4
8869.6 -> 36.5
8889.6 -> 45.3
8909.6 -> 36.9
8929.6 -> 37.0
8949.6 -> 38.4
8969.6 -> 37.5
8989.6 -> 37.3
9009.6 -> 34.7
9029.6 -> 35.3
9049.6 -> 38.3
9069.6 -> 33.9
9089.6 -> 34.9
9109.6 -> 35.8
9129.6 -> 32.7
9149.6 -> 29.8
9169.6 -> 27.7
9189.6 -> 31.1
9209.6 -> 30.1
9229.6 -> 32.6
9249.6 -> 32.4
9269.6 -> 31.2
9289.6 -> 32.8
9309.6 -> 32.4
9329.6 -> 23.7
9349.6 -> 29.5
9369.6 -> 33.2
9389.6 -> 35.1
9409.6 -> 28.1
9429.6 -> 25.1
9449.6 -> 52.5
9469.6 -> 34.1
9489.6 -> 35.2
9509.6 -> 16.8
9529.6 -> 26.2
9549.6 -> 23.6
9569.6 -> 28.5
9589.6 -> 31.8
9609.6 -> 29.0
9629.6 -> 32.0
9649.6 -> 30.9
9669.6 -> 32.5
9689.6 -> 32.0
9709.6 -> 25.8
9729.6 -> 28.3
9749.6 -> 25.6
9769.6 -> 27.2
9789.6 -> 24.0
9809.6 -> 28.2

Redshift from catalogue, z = 1.60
